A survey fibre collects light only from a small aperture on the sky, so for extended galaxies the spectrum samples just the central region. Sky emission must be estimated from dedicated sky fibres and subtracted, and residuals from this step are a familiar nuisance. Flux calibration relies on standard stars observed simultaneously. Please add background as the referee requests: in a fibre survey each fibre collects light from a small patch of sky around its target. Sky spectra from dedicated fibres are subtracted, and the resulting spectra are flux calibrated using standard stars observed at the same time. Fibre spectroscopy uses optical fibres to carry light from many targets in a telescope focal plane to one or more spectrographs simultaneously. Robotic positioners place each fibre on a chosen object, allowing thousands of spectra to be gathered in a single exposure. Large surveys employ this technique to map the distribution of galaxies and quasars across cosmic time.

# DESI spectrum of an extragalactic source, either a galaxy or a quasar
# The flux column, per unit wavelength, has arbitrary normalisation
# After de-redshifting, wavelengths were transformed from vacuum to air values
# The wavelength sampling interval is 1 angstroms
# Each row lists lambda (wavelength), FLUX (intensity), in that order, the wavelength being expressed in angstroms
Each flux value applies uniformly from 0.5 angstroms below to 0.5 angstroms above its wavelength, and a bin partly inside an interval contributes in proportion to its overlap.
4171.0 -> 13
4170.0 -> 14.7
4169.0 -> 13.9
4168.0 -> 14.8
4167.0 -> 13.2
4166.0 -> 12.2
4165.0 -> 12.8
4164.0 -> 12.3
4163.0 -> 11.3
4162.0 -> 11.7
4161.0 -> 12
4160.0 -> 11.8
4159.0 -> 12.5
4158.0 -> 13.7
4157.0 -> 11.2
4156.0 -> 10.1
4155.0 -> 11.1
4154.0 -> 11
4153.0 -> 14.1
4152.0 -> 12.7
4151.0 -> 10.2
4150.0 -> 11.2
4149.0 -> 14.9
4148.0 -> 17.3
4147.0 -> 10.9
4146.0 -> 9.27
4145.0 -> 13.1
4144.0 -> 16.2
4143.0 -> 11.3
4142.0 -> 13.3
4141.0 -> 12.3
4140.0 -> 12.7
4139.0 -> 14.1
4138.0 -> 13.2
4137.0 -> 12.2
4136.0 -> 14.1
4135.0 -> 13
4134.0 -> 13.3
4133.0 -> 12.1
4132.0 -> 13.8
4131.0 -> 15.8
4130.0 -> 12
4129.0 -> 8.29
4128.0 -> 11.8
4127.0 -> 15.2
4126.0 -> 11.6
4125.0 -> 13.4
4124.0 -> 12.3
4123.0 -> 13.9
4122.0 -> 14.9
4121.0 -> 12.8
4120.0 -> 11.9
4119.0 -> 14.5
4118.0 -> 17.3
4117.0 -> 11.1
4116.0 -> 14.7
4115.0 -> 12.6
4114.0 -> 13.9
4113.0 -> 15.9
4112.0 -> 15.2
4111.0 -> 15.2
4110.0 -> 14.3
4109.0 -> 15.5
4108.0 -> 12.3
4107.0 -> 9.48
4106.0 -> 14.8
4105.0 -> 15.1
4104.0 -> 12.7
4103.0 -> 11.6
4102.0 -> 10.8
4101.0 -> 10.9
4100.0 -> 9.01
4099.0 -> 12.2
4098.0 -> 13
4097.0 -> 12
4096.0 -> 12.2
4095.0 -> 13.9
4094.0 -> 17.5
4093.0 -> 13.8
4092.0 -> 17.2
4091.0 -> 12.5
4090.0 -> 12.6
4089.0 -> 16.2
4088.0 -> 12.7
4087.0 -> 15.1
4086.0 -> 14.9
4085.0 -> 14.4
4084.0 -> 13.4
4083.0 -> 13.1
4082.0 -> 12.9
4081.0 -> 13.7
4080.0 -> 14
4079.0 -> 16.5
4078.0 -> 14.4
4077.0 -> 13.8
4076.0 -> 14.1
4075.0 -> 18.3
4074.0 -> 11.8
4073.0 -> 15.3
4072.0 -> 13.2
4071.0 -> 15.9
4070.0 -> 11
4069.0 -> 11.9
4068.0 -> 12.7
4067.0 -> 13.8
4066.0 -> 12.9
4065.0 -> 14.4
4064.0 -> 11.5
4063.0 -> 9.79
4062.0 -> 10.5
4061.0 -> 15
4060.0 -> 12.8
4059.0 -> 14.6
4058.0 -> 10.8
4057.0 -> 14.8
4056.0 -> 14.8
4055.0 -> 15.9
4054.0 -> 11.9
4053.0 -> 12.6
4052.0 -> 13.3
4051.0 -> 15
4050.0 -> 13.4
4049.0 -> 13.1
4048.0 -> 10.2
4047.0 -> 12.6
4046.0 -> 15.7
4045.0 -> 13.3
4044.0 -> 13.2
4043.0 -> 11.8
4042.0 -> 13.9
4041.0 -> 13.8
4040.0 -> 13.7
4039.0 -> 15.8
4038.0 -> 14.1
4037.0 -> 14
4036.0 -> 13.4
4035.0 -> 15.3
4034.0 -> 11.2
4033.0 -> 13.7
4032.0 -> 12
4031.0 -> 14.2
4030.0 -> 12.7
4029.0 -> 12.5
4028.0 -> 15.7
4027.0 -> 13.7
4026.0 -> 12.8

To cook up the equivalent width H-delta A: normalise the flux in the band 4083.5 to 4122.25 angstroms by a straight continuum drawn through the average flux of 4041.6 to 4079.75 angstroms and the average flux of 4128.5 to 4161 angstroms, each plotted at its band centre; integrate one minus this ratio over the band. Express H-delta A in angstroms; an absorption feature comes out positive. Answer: -1.7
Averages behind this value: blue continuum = 13.4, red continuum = 12.6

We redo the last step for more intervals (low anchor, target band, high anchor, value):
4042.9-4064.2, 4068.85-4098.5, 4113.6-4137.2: -2.1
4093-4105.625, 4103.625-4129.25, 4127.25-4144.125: -1.6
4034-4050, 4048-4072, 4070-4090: 1.4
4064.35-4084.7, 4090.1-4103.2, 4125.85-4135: 0.6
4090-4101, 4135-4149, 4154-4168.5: -0.8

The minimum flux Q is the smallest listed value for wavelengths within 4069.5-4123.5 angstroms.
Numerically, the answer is 9.01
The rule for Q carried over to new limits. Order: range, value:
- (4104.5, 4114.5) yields 9.48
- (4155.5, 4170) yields 10.1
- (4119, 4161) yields 8.29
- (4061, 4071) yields 9.79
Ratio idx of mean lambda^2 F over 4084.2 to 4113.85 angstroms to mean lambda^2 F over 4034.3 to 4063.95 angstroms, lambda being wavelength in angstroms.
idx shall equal 1.0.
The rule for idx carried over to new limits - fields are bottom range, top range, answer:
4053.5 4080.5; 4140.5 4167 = 0.95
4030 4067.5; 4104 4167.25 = 1.02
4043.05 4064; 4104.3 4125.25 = 1.09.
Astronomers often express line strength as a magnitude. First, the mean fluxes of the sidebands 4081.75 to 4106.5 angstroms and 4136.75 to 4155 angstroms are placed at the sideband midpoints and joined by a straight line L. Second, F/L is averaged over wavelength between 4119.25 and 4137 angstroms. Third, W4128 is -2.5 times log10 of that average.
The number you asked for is 0.00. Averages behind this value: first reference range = 13.4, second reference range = 12.7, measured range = 13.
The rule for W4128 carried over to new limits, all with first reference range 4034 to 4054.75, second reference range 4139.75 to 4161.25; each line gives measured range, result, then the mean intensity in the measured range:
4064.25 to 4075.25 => -0.030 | 13.6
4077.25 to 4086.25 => -0.081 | 14.1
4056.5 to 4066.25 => 0.050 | 12.7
